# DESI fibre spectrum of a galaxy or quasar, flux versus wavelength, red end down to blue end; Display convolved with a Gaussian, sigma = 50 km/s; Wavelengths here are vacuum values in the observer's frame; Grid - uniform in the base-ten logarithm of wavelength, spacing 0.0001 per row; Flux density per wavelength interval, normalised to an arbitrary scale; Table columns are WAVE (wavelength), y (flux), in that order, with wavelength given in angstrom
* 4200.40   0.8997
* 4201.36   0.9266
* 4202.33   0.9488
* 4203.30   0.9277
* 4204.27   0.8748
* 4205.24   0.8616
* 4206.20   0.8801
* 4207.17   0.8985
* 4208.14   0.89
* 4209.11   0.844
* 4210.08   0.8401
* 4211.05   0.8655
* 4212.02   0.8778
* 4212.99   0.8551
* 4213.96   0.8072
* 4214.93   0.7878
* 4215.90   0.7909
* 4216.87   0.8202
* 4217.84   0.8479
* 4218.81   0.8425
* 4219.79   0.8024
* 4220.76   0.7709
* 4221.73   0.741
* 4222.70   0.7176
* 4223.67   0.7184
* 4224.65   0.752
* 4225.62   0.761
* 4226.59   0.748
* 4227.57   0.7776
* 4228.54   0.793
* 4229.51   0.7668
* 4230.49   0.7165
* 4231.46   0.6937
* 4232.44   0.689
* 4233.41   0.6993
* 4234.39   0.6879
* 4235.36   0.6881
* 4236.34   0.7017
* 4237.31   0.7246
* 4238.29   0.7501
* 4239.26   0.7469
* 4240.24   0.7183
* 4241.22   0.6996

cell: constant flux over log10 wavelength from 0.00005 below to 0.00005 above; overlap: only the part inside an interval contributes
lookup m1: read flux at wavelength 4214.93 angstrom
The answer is 0.7878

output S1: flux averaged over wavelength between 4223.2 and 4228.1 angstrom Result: 0.751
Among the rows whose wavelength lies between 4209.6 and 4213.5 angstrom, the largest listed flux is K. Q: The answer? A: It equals 0.8778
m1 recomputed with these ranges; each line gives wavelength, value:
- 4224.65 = 0.752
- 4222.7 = 0.7176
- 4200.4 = 0.8997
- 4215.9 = 0.7909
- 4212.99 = 0.8551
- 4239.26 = 0.7469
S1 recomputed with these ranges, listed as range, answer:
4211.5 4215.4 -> 0.833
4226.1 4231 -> 0.76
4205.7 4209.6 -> 0.879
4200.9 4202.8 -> 0.937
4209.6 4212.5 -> 0.861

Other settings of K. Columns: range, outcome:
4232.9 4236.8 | 0.7017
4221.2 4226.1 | 0.761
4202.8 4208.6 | 0.9277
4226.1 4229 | 0.793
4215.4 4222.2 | 0.8479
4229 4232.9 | 0.7668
